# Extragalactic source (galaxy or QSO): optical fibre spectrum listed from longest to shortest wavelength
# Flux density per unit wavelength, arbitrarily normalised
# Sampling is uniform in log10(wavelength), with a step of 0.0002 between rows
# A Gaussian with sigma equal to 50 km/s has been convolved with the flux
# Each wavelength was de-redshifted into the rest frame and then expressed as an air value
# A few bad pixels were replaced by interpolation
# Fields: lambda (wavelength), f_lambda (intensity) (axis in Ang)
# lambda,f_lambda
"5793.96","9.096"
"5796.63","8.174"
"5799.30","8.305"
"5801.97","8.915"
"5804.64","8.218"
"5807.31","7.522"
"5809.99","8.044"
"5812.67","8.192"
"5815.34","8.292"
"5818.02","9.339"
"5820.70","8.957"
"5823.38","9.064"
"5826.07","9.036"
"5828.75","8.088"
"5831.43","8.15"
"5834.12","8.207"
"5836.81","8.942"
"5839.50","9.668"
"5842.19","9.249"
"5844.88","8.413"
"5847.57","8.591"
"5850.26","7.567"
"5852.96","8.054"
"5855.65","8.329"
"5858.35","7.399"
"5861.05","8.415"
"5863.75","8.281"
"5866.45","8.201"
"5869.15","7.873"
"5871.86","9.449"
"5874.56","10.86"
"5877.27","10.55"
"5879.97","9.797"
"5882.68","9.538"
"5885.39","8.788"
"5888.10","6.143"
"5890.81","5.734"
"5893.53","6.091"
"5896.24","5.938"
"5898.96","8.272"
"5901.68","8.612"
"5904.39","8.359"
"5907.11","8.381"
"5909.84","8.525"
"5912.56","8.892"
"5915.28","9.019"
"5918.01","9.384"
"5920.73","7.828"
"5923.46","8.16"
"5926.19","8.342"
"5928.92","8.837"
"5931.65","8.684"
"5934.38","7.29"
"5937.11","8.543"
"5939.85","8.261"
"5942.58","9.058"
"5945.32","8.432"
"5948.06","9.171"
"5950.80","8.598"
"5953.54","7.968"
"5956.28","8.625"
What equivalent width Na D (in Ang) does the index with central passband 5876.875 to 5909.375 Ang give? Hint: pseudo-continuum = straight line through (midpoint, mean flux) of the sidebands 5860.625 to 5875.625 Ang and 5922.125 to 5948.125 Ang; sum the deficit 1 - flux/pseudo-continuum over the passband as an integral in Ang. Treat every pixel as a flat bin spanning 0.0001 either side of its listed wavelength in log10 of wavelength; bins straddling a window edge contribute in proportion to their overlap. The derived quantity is 2.8 Ang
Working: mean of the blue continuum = 8.84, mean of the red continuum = 8.44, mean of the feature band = 7.96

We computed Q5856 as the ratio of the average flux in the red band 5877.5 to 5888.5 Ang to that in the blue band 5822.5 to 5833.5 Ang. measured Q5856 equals 1.05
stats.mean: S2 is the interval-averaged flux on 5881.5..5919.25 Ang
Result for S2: 7.96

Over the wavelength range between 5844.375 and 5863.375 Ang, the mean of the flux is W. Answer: 8.11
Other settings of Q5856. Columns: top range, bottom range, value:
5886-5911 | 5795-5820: 0.88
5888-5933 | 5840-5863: 0.96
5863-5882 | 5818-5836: 1.08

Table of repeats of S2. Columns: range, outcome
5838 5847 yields 9.06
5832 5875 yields 8.54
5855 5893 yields 8.47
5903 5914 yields 8.55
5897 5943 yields 8.45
